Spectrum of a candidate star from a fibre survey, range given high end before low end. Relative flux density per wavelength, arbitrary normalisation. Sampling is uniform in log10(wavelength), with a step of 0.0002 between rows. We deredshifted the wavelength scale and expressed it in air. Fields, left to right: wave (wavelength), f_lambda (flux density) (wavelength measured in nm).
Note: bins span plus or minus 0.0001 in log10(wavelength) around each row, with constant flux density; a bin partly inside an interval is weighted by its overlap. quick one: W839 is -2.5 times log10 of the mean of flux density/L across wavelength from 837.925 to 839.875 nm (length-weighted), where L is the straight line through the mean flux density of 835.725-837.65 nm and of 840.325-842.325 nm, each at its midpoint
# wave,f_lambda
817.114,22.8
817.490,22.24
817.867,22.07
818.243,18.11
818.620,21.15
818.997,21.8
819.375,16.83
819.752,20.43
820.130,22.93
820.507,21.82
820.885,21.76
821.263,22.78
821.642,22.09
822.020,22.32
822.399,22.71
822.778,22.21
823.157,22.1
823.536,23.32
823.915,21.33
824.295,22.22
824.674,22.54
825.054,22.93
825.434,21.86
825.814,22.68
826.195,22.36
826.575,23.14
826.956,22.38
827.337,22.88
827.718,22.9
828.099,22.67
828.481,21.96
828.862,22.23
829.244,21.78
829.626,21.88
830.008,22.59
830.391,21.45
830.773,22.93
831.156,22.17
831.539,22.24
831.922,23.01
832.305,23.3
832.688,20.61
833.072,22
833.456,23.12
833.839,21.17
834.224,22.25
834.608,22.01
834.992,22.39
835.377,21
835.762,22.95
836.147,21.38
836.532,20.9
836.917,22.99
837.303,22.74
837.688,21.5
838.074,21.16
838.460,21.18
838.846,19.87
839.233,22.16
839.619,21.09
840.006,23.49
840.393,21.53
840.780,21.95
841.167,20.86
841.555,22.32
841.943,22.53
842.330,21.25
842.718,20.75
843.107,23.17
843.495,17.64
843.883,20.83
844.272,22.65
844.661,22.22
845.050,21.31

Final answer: 0.04 mag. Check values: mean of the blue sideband 22.1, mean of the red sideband 21.8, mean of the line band 21.2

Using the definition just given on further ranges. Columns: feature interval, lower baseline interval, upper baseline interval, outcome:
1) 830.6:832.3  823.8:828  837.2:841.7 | -0.025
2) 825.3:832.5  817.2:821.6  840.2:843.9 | -0.061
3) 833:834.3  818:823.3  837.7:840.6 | -0.034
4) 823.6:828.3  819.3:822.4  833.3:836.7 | -0.039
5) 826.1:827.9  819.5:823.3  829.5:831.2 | -0.030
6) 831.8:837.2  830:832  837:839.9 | -0.006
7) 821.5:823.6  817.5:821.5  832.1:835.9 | -0.058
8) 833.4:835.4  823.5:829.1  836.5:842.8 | 0.000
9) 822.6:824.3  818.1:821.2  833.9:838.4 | -0.062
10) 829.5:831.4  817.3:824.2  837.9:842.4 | -0.030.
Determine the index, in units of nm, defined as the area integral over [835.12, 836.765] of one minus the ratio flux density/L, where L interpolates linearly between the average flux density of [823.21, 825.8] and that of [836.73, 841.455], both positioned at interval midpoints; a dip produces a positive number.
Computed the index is 0.02 nm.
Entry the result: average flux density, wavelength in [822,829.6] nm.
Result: 22.4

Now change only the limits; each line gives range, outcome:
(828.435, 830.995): 22.1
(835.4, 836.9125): 21.8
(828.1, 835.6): 22.1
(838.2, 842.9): 21.6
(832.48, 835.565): 21.8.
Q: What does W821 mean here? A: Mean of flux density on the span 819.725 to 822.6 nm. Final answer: 22.2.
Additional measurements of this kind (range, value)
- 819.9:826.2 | 22.3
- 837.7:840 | 21.3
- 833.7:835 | 21.9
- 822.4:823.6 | 22.5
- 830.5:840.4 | 22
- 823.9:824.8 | 22.1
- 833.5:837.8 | 22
